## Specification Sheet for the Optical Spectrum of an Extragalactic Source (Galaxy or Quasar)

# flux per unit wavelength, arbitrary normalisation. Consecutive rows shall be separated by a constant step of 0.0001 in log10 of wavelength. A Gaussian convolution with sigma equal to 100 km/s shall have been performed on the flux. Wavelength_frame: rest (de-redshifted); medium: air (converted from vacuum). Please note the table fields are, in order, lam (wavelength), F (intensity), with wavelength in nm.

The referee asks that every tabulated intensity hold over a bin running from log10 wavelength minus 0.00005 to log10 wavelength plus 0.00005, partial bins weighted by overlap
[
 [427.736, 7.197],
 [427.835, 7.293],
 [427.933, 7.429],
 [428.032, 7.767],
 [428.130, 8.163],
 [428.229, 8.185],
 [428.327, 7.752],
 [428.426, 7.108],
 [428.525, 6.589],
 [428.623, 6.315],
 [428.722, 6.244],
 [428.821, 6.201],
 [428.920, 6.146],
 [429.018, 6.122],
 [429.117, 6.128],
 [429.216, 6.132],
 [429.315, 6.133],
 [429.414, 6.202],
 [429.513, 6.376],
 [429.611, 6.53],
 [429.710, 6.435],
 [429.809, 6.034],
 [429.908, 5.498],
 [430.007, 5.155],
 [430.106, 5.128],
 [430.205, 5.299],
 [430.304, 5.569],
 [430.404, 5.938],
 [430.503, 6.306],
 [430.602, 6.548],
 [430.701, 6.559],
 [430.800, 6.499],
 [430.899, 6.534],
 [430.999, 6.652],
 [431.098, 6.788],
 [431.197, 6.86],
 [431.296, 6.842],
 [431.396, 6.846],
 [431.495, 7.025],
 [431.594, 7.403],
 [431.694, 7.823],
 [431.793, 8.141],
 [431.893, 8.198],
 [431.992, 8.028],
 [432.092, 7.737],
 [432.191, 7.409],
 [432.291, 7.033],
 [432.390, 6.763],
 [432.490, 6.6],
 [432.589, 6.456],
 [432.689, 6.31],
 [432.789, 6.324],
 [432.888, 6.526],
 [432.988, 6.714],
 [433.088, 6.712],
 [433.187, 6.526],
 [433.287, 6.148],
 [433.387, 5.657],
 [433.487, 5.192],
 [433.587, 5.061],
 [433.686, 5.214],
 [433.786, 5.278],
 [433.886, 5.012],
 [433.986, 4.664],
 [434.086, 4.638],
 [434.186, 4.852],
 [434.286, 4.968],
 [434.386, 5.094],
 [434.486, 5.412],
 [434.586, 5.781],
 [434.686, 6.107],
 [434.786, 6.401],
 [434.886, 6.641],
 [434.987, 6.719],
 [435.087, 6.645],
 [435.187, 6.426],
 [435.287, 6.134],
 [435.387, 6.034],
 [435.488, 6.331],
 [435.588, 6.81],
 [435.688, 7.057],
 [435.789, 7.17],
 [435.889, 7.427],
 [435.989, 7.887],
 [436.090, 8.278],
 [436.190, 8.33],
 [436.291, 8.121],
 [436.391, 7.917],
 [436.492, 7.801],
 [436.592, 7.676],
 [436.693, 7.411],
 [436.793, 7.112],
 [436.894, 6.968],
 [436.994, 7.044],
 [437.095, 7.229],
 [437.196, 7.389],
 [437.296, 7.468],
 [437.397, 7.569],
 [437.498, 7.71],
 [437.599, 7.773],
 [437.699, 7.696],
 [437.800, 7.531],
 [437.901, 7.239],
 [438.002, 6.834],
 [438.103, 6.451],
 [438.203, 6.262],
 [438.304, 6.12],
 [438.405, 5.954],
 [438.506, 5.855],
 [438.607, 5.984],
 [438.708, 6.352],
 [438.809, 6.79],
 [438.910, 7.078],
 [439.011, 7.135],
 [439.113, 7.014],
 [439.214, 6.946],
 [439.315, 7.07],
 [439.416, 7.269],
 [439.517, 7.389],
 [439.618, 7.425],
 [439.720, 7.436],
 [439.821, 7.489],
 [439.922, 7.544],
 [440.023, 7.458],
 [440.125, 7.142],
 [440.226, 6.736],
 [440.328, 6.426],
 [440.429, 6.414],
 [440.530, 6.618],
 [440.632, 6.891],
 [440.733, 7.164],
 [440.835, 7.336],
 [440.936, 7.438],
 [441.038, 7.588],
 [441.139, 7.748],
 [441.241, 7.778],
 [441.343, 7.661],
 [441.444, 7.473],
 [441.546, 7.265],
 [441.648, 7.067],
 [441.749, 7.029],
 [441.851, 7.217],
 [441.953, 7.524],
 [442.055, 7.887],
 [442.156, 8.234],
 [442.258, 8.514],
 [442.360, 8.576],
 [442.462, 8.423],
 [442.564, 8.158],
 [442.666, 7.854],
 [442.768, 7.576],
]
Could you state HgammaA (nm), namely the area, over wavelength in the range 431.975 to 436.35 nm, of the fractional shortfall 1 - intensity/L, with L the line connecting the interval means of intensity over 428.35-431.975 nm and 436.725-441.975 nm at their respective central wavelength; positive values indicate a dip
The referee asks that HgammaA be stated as 0.25 nm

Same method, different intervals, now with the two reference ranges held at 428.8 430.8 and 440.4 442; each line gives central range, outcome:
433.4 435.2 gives 0.27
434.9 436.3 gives -0.08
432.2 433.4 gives -0.03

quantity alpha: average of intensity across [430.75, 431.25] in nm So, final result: 6.67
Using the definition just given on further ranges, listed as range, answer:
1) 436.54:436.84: 7.42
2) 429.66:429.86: 6.23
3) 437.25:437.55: 7.56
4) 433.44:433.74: 5.17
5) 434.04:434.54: 5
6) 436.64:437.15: 7.15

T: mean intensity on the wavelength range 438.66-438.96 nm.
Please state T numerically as 6.74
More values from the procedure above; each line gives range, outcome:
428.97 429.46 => 6.13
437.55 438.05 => 7.42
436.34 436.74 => 7.71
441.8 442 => 7.35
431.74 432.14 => 8.02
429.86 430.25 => 5.27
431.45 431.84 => 7.6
